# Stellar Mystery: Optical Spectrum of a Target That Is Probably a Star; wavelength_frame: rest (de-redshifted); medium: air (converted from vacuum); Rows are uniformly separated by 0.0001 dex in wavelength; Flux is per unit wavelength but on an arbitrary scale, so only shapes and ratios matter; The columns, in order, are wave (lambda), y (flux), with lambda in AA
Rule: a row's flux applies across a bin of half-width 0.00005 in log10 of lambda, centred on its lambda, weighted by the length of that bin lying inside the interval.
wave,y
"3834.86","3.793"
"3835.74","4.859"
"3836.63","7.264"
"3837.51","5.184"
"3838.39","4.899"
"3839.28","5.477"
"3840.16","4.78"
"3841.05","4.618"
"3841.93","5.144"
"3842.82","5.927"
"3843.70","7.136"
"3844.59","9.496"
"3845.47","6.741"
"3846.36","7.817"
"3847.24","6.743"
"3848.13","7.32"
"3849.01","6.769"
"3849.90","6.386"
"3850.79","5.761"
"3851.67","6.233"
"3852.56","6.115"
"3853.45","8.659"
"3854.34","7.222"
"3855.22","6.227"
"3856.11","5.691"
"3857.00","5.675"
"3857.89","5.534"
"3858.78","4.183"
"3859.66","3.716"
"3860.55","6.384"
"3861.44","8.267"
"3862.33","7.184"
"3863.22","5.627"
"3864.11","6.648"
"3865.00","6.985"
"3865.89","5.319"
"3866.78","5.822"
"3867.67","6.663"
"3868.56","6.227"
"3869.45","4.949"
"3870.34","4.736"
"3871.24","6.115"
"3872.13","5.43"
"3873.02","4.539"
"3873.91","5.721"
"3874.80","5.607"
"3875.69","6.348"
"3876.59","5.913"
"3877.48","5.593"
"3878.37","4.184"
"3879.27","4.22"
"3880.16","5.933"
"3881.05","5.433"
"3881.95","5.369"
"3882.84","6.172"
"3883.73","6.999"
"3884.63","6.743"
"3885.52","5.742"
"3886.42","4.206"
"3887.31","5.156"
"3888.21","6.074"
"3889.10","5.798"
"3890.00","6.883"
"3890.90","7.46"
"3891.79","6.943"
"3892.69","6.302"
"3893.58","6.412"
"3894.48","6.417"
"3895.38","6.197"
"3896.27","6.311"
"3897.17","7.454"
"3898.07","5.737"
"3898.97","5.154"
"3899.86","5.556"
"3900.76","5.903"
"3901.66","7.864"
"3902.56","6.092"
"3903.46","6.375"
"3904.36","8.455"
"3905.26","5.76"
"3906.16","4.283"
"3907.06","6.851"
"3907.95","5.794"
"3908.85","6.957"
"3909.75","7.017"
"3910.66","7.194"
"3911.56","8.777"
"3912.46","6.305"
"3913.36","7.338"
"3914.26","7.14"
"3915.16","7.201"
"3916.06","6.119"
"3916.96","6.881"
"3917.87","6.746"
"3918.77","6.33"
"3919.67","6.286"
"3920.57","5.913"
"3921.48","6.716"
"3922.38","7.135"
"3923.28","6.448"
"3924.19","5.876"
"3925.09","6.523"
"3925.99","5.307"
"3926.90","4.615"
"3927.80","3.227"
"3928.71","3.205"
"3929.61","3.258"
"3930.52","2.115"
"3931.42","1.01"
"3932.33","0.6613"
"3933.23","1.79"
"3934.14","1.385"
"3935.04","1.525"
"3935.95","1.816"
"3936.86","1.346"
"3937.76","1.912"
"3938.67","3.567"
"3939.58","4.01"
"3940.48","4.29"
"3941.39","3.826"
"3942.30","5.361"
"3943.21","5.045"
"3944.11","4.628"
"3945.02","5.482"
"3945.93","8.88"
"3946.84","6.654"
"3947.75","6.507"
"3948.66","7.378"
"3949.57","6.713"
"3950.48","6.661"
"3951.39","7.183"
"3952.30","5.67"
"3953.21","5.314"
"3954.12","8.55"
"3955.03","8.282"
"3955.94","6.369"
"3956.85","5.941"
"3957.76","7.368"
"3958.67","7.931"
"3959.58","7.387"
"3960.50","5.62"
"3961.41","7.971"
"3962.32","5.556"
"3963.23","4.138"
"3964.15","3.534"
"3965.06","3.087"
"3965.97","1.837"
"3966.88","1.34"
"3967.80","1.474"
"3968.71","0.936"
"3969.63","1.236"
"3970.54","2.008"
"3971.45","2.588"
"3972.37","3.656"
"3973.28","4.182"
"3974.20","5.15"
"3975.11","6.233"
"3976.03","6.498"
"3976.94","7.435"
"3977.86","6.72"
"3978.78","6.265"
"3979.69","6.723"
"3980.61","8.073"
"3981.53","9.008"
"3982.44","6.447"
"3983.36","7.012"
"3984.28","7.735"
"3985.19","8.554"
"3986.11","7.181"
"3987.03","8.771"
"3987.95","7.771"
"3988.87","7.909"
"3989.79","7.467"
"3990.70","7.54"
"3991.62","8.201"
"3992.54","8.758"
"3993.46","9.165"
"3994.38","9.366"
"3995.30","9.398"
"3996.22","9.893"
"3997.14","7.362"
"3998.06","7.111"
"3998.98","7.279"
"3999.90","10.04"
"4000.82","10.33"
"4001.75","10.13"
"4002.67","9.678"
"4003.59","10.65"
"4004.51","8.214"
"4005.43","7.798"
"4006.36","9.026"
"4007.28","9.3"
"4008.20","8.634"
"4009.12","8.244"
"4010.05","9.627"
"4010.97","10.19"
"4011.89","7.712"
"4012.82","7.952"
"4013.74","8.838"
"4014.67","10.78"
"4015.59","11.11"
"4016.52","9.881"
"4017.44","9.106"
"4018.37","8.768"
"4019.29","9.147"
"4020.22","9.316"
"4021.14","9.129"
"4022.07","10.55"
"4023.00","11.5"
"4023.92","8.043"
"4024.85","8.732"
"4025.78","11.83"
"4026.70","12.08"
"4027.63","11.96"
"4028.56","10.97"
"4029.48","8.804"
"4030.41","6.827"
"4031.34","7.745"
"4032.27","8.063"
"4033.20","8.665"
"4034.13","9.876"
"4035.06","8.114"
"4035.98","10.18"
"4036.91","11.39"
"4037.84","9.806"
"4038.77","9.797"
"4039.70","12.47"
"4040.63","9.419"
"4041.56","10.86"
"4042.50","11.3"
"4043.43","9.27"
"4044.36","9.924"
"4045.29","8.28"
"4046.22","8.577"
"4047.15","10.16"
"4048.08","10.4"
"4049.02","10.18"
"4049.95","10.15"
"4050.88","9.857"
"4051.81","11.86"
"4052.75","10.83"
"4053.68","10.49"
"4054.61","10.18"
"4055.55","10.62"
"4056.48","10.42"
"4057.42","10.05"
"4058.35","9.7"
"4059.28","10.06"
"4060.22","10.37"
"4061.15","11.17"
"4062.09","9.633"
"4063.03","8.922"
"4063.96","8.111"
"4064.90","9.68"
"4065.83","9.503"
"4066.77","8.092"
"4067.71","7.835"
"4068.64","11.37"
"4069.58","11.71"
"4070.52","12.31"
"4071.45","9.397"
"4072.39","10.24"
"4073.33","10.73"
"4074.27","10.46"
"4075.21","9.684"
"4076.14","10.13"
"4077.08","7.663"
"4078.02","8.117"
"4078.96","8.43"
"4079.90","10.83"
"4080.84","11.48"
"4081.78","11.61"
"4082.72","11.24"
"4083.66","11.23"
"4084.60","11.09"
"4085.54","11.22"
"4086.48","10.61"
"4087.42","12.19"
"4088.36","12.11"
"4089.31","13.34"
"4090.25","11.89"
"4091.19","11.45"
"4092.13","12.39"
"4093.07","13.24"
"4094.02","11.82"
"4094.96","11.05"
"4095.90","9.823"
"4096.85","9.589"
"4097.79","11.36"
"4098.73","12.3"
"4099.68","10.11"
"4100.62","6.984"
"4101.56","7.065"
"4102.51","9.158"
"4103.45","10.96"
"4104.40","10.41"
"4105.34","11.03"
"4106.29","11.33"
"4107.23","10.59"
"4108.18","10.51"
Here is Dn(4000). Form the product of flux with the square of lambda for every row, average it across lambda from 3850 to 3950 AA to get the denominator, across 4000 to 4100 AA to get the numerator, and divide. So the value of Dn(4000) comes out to 1.9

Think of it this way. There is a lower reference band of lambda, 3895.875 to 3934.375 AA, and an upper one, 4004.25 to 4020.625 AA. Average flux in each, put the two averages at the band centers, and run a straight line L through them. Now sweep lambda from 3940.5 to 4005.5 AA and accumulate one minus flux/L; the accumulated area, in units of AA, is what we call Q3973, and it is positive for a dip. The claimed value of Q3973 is 9.9 AA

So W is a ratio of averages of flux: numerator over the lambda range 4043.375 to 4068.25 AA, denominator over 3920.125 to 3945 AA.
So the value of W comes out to 2.56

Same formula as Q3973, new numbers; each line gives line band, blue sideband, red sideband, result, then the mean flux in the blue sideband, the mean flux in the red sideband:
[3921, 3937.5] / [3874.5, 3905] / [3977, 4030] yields 8.2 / 6.09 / 8.9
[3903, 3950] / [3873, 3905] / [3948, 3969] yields 4.6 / 6.05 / 5.53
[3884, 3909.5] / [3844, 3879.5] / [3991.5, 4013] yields 2.1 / 6.13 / 8.94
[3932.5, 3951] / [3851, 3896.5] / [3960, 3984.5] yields 2.8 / 5.96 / 4.88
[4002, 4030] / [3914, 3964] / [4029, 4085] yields -4.3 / 5.27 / 9.92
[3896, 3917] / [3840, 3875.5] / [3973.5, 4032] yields 1.2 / 6.16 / 8.68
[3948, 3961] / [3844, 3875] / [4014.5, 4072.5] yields 2.0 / 6.25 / 9.92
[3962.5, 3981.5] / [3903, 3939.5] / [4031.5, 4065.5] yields 7.5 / 5.06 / 9.95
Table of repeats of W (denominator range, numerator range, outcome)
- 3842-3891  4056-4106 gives 1.71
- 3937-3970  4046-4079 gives 1.92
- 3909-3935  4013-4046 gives 1.86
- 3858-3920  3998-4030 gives 1.55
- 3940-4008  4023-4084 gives 1.50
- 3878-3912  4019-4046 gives 1.57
